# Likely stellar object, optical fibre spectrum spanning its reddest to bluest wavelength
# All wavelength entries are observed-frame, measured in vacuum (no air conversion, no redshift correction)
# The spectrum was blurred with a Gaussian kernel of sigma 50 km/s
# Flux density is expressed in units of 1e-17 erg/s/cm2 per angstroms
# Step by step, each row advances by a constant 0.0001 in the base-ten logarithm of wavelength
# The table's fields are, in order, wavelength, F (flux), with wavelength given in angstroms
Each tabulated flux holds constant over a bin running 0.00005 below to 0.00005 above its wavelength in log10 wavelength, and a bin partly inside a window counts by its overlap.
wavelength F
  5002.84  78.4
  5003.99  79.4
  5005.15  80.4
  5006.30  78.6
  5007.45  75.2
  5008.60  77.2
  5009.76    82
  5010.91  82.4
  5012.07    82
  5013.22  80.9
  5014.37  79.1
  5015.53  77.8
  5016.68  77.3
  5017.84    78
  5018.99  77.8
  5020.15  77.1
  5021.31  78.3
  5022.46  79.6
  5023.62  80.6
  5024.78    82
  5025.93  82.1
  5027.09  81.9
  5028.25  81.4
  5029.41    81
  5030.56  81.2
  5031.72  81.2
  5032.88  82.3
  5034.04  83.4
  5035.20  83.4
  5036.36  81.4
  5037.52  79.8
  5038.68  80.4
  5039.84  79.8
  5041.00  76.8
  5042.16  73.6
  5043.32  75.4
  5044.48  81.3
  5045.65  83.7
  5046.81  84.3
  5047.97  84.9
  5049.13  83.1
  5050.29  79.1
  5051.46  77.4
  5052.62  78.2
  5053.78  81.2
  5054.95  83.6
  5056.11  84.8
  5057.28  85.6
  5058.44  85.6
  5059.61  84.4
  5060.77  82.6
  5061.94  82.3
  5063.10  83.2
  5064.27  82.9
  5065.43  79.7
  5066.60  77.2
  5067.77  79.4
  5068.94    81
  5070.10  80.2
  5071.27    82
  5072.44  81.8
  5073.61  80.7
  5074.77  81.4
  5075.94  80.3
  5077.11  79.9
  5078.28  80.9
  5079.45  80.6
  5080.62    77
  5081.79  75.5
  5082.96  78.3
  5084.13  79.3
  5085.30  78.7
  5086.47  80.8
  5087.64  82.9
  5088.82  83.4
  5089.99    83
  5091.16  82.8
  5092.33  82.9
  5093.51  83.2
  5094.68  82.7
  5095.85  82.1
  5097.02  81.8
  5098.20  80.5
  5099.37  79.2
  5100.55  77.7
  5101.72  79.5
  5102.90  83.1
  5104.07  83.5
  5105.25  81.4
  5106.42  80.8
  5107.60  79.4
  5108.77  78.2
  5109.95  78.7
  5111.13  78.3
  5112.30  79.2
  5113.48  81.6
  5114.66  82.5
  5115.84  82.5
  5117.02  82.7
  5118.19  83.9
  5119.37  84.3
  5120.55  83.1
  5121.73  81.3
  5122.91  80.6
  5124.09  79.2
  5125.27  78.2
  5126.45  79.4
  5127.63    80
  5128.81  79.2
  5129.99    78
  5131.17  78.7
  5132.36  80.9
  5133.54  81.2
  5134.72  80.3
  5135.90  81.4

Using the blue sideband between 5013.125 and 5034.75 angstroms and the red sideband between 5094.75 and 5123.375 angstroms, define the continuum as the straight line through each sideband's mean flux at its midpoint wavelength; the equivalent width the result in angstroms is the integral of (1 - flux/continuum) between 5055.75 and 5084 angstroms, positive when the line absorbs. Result -0.1 angstroms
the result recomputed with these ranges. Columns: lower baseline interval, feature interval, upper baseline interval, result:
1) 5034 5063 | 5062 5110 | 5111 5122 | 0.65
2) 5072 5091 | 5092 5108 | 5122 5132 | -0.28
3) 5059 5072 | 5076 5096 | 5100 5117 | 0.04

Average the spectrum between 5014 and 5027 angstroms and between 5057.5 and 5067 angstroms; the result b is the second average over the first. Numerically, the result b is 1.04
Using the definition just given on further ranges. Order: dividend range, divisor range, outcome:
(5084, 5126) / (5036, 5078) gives 1.00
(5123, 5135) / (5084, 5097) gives 0.97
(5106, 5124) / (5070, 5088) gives 1.01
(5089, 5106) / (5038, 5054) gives 1.02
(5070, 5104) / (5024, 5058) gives 1.00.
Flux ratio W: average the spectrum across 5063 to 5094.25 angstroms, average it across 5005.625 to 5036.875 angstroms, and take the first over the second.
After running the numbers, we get 1.0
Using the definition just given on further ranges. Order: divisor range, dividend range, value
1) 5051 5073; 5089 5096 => 1.01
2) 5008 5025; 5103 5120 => 1.02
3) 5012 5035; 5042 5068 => 1.02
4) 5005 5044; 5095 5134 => 1.01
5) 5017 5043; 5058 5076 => 1.02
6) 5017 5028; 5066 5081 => 1.01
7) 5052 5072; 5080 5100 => 0.99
